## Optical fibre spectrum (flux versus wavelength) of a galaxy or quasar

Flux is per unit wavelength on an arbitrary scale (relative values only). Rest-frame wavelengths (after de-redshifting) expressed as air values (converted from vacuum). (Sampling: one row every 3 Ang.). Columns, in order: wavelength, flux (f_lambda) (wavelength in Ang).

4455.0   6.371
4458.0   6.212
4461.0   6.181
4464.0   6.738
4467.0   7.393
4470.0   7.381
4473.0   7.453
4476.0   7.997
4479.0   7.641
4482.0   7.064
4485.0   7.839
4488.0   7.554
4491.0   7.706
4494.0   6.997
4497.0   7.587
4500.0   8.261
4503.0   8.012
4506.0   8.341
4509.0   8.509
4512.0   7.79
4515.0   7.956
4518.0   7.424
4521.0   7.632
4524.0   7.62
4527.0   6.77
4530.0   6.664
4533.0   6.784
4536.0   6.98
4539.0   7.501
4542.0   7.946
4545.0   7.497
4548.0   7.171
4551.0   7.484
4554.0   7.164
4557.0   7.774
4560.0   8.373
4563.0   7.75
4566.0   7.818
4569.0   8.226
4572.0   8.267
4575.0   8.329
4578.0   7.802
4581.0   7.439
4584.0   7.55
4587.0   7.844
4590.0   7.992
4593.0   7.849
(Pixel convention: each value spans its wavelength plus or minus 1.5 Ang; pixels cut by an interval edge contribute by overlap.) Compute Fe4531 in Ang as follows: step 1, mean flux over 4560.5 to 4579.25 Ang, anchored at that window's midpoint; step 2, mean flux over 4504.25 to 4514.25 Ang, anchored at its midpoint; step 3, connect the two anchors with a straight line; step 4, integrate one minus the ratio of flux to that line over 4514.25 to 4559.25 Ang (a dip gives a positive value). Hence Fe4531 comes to 4.2 Ang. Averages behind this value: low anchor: 8.19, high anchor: 8.05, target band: 7.36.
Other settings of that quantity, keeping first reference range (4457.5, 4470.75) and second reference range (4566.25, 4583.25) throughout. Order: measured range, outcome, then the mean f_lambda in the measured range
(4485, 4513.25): -2.74 Ang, 7.86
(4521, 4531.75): 0.52 Ang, 7.1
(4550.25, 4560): 0.20 Ang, 7.61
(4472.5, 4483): -0.96 Ang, 7.57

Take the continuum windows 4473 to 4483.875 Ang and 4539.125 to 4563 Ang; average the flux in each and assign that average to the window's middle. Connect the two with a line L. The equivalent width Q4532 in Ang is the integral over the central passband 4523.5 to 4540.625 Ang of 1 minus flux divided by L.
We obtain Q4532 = 1.32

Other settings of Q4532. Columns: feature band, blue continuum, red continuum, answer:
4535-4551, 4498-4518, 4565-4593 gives 1.12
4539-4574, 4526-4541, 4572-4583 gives -1.44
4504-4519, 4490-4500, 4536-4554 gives -1.03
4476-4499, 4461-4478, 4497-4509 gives 0.66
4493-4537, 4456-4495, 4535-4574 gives -0.60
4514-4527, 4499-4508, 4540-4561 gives 0.74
